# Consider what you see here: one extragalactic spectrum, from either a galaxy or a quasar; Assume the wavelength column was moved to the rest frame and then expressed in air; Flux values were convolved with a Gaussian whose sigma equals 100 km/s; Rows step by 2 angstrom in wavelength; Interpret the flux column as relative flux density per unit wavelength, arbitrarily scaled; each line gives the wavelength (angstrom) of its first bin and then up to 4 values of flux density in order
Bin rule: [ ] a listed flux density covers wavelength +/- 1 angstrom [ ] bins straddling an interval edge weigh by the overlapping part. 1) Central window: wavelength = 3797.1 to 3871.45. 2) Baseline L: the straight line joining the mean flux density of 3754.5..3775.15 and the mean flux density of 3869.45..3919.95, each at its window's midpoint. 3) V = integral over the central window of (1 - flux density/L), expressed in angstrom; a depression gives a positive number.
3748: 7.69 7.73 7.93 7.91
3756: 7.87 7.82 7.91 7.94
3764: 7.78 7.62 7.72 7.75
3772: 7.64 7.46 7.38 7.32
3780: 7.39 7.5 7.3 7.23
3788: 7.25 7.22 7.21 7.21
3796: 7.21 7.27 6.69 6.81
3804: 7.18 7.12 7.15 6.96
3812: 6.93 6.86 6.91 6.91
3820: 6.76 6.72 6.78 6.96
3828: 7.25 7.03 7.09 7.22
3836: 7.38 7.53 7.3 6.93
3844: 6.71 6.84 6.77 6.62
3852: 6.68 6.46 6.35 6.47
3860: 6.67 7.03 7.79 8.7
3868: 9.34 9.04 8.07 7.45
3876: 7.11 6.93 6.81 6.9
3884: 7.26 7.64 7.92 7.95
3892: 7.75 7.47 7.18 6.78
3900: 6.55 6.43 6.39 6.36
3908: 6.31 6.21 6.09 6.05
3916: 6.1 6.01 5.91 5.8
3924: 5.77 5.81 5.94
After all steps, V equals 2.01 angstrom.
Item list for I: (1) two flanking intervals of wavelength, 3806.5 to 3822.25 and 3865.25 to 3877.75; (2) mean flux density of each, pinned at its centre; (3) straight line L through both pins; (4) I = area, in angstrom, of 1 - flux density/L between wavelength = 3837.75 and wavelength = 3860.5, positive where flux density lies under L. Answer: 2.8 angstrom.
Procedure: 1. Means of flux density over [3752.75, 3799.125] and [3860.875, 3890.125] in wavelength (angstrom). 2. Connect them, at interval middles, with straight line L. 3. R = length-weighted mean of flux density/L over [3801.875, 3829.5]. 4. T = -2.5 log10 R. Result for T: 0.10 mag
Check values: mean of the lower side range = 7.52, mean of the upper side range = 7.72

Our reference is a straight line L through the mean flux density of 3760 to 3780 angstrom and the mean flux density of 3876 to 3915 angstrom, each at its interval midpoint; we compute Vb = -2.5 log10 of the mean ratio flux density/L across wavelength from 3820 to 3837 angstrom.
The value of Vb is 0.04 mag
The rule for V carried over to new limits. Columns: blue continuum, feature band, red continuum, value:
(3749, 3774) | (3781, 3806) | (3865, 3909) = 1.7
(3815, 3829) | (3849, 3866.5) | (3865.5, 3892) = 1.2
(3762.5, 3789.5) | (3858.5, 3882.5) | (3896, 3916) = -3.4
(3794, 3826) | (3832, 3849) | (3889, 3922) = -0.6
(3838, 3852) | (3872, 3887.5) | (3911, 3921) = -1.8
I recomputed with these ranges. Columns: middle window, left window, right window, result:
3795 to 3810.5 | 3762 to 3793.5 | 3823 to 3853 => 0.5 angstrom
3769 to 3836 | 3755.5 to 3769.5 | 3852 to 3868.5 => 3.8 angstrom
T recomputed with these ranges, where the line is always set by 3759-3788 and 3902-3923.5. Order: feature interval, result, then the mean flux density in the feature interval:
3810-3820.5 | 0.04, 6.89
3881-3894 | -0.18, 7.56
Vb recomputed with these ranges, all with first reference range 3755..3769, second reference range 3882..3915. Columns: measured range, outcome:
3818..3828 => 0.082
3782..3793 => 0.054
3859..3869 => -0.113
